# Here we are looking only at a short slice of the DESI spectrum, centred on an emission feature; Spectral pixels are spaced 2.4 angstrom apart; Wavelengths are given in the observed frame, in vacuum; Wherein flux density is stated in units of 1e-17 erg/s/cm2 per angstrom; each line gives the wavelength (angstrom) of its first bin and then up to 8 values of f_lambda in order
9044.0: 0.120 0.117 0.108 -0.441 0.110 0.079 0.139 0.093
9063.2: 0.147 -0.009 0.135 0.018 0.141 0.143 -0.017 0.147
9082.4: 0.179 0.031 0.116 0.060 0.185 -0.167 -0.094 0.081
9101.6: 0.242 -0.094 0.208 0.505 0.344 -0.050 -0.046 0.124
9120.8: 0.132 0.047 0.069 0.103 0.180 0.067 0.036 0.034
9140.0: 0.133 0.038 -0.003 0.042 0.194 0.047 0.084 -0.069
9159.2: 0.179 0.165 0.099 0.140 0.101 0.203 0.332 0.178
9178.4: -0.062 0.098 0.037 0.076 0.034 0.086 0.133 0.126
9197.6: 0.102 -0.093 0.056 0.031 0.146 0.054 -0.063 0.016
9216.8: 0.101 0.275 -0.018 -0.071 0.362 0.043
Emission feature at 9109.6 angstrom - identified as H-gamma 4340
